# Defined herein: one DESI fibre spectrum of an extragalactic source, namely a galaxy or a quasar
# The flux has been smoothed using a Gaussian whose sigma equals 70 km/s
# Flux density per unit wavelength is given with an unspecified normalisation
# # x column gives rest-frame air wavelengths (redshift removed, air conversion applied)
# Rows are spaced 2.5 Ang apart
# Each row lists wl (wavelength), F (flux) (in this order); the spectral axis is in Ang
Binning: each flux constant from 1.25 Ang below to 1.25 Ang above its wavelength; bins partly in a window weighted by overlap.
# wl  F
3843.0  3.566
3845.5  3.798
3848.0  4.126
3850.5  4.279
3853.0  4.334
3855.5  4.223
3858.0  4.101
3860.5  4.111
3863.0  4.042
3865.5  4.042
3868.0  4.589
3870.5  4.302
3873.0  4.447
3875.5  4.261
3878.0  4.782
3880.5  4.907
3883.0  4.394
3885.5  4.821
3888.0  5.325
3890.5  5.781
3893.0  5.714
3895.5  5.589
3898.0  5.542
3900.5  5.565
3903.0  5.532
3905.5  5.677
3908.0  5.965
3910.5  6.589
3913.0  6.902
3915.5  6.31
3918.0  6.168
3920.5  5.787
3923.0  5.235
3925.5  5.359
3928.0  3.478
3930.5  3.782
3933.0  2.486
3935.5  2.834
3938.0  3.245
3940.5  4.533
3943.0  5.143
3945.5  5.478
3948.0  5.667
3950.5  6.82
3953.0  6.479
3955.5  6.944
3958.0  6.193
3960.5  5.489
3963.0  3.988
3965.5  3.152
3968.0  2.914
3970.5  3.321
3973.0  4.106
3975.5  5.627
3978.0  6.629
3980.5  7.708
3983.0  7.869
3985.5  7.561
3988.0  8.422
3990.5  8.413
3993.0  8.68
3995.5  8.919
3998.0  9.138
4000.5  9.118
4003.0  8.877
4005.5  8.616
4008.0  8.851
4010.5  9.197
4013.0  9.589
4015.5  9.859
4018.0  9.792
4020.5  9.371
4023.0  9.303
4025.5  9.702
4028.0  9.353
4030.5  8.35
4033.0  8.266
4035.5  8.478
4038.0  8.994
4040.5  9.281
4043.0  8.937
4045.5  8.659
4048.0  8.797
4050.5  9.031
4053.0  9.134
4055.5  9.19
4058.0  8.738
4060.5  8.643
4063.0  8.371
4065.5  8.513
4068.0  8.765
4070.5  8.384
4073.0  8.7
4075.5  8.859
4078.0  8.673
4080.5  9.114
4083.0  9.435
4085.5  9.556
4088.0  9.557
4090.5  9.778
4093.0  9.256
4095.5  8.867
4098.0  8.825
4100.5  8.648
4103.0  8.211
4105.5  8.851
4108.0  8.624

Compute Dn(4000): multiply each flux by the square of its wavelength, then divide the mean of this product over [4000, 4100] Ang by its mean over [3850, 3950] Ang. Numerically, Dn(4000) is 2.0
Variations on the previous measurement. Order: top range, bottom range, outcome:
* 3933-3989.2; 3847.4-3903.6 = 1.19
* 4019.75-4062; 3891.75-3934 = 1.76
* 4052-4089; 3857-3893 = 2.13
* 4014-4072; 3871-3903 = 1.90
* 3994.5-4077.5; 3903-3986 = 1.77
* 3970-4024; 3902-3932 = 1.54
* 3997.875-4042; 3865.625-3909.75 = 1.90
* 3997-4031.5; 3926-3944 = 2.60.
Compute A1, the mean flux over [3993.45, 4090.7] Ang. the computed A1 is 9.01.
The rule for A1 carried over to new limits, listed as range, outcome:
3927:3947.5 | 3.94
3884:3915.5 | 5.76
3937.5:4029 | 7.16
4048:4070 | 8.78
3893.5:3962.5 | 5.35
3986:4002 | 8.73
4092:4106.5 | 8.77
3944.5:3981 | 5.32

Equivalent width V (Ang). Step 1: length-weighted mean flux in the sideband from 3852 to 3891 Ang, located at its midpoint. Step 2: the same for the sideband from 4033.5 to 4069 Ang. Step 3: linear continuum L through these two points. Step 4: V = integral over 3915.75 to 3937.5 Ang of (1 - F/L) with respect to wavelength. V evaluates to 5.0 Ang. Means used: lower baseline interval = 4.51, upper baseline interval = 8.81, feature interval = 4.44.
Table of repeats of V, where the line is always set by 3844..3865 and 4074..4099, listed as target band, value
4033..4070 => -1.66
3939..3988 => 6.70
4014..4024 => -2.43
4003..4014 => -2.27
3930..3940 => 4.65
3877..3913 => -3.47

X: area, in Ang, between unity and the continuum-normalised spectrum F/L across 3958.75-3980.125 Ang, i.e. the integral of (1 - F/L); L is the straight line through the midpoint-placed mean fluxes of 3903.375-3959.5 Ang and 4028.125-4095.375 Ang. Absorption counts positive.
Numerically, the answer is 6.0 Ang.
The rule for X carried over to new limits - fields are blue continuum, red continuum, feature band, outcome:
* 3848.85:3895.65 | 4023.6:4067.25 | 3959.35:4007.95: 3.96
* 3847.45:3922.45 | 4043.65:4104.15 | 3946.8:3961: 0.37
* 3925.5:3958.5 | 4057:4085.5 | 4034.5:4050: -1.92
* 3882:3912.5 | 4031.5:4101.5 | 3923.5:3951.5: 8.56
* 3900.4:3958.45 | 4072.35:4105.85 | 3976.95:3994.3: -3.34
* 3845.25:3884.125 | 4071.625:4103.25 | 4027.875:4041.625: -1.39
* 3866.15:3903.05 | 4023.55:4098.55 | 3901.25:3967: 9.35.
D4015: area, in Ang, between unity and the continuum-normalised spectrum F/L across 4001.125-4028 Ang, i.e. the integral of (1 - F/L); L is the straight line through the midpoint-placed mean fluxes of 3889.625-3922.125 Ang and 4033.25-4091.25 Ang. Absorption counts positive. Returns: -4.4 Ang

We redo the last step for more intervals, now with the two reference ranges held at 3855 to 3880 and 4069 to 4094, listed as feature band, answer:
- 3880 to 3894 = -1.19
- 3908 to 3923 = -2.35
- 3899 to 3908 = -0.91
